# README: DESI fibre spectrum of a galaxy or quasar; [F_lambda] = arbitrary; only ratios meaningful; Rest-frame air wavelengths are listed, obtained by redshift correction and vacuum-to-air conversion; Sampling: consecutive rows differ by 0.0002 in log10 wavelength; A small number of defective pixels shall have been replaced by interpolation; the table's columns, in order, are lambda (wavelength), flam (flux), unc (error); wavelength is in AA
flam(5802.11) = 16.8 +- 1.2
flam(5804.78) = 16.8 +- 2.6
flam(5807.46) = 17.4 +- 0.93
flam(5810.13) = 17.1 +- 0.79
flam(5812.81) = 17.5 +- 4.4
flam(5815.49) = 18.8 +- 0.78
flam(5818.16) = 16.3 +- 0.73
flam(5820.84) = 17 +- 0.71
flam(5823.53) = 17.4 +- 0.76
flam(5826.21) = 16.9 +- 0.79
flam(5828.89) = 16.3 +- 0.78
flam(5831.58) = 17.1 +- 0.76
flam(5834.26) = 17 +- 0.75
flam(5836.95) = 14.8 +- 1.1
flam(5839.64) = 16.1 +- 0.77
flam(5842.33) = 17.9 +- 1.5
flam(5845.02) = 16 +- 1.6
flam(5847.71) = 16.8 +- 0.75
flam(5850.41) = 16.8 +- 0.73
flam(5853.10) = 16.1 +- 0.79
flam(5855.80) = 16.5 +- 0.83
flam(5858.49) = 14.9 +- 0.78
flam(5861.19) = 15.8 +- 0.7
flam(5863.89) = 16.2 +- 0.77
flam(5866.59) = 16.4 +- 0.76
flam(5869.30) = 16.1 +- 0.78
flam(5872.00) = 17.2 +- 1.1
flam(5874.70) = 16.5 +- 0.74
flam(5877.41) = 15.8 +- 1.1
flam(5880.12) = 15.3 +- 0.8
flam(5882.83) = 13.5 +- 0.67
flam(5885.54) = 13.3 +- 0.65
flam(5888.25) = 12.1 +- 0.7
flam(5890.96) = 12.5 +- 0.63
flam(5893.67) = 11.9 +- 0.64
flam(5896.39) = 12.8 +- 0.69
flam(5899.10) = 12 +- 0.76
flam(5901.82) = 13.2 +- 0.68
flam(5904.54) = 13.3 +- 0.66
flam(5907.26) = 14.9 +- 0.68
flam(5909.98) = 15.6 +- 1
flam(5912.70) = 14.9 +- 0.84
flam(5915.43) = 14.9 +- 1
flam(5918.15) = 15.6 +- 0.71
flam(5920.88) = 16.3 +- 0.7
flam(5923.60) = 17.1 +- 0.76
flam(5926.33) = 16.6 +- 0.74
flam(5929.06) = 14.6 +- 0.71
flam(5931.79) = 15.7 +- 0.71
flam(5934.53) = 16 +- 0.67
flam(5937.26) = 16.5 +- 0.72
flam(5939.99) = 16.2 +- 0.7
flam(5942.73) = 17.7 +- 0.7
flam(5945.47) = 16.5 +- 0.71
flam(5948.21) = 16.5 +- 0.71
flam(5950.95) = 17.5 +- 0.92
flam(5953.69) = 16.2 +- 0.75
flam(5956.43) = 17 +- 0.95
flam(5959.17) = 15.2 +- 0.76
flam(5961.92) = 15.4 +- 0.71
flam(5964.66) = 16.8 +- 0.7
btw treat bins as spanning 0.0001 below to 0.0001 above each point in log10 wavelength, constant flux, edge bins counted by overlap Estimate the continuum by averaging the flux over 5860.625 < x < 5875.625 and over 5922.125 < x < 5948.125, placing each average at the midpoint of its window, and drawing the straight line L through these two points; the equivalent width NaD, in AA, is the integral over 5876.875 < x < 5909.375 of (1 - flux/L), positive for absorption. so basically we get 6.0 AA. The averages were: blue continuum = 16.4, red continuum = 16.3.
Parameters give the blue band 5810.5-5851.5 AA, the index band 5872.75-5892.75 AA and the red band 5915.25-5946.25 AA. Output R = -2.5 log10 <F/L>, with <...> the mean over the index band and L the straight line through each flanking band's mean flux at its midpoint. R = 0.16 mag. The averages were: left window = 16.8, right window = 16.2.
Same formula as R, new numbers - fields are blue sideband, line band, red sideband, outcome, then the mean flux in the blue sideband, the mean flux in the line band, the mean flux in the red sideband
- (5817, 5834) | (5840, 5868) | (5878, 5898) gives -0.08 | 16.8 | 16.3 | 13.1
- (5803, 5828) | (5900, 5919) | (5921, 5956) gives 0.15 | 17.2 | 14.5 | 16.4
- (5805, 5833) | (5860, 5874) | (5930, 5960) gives 0.04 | 17.2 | 16.4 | 16.5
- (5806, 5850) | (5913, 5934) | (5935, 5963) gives 0.05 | 16.9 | 15.8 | 16.5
